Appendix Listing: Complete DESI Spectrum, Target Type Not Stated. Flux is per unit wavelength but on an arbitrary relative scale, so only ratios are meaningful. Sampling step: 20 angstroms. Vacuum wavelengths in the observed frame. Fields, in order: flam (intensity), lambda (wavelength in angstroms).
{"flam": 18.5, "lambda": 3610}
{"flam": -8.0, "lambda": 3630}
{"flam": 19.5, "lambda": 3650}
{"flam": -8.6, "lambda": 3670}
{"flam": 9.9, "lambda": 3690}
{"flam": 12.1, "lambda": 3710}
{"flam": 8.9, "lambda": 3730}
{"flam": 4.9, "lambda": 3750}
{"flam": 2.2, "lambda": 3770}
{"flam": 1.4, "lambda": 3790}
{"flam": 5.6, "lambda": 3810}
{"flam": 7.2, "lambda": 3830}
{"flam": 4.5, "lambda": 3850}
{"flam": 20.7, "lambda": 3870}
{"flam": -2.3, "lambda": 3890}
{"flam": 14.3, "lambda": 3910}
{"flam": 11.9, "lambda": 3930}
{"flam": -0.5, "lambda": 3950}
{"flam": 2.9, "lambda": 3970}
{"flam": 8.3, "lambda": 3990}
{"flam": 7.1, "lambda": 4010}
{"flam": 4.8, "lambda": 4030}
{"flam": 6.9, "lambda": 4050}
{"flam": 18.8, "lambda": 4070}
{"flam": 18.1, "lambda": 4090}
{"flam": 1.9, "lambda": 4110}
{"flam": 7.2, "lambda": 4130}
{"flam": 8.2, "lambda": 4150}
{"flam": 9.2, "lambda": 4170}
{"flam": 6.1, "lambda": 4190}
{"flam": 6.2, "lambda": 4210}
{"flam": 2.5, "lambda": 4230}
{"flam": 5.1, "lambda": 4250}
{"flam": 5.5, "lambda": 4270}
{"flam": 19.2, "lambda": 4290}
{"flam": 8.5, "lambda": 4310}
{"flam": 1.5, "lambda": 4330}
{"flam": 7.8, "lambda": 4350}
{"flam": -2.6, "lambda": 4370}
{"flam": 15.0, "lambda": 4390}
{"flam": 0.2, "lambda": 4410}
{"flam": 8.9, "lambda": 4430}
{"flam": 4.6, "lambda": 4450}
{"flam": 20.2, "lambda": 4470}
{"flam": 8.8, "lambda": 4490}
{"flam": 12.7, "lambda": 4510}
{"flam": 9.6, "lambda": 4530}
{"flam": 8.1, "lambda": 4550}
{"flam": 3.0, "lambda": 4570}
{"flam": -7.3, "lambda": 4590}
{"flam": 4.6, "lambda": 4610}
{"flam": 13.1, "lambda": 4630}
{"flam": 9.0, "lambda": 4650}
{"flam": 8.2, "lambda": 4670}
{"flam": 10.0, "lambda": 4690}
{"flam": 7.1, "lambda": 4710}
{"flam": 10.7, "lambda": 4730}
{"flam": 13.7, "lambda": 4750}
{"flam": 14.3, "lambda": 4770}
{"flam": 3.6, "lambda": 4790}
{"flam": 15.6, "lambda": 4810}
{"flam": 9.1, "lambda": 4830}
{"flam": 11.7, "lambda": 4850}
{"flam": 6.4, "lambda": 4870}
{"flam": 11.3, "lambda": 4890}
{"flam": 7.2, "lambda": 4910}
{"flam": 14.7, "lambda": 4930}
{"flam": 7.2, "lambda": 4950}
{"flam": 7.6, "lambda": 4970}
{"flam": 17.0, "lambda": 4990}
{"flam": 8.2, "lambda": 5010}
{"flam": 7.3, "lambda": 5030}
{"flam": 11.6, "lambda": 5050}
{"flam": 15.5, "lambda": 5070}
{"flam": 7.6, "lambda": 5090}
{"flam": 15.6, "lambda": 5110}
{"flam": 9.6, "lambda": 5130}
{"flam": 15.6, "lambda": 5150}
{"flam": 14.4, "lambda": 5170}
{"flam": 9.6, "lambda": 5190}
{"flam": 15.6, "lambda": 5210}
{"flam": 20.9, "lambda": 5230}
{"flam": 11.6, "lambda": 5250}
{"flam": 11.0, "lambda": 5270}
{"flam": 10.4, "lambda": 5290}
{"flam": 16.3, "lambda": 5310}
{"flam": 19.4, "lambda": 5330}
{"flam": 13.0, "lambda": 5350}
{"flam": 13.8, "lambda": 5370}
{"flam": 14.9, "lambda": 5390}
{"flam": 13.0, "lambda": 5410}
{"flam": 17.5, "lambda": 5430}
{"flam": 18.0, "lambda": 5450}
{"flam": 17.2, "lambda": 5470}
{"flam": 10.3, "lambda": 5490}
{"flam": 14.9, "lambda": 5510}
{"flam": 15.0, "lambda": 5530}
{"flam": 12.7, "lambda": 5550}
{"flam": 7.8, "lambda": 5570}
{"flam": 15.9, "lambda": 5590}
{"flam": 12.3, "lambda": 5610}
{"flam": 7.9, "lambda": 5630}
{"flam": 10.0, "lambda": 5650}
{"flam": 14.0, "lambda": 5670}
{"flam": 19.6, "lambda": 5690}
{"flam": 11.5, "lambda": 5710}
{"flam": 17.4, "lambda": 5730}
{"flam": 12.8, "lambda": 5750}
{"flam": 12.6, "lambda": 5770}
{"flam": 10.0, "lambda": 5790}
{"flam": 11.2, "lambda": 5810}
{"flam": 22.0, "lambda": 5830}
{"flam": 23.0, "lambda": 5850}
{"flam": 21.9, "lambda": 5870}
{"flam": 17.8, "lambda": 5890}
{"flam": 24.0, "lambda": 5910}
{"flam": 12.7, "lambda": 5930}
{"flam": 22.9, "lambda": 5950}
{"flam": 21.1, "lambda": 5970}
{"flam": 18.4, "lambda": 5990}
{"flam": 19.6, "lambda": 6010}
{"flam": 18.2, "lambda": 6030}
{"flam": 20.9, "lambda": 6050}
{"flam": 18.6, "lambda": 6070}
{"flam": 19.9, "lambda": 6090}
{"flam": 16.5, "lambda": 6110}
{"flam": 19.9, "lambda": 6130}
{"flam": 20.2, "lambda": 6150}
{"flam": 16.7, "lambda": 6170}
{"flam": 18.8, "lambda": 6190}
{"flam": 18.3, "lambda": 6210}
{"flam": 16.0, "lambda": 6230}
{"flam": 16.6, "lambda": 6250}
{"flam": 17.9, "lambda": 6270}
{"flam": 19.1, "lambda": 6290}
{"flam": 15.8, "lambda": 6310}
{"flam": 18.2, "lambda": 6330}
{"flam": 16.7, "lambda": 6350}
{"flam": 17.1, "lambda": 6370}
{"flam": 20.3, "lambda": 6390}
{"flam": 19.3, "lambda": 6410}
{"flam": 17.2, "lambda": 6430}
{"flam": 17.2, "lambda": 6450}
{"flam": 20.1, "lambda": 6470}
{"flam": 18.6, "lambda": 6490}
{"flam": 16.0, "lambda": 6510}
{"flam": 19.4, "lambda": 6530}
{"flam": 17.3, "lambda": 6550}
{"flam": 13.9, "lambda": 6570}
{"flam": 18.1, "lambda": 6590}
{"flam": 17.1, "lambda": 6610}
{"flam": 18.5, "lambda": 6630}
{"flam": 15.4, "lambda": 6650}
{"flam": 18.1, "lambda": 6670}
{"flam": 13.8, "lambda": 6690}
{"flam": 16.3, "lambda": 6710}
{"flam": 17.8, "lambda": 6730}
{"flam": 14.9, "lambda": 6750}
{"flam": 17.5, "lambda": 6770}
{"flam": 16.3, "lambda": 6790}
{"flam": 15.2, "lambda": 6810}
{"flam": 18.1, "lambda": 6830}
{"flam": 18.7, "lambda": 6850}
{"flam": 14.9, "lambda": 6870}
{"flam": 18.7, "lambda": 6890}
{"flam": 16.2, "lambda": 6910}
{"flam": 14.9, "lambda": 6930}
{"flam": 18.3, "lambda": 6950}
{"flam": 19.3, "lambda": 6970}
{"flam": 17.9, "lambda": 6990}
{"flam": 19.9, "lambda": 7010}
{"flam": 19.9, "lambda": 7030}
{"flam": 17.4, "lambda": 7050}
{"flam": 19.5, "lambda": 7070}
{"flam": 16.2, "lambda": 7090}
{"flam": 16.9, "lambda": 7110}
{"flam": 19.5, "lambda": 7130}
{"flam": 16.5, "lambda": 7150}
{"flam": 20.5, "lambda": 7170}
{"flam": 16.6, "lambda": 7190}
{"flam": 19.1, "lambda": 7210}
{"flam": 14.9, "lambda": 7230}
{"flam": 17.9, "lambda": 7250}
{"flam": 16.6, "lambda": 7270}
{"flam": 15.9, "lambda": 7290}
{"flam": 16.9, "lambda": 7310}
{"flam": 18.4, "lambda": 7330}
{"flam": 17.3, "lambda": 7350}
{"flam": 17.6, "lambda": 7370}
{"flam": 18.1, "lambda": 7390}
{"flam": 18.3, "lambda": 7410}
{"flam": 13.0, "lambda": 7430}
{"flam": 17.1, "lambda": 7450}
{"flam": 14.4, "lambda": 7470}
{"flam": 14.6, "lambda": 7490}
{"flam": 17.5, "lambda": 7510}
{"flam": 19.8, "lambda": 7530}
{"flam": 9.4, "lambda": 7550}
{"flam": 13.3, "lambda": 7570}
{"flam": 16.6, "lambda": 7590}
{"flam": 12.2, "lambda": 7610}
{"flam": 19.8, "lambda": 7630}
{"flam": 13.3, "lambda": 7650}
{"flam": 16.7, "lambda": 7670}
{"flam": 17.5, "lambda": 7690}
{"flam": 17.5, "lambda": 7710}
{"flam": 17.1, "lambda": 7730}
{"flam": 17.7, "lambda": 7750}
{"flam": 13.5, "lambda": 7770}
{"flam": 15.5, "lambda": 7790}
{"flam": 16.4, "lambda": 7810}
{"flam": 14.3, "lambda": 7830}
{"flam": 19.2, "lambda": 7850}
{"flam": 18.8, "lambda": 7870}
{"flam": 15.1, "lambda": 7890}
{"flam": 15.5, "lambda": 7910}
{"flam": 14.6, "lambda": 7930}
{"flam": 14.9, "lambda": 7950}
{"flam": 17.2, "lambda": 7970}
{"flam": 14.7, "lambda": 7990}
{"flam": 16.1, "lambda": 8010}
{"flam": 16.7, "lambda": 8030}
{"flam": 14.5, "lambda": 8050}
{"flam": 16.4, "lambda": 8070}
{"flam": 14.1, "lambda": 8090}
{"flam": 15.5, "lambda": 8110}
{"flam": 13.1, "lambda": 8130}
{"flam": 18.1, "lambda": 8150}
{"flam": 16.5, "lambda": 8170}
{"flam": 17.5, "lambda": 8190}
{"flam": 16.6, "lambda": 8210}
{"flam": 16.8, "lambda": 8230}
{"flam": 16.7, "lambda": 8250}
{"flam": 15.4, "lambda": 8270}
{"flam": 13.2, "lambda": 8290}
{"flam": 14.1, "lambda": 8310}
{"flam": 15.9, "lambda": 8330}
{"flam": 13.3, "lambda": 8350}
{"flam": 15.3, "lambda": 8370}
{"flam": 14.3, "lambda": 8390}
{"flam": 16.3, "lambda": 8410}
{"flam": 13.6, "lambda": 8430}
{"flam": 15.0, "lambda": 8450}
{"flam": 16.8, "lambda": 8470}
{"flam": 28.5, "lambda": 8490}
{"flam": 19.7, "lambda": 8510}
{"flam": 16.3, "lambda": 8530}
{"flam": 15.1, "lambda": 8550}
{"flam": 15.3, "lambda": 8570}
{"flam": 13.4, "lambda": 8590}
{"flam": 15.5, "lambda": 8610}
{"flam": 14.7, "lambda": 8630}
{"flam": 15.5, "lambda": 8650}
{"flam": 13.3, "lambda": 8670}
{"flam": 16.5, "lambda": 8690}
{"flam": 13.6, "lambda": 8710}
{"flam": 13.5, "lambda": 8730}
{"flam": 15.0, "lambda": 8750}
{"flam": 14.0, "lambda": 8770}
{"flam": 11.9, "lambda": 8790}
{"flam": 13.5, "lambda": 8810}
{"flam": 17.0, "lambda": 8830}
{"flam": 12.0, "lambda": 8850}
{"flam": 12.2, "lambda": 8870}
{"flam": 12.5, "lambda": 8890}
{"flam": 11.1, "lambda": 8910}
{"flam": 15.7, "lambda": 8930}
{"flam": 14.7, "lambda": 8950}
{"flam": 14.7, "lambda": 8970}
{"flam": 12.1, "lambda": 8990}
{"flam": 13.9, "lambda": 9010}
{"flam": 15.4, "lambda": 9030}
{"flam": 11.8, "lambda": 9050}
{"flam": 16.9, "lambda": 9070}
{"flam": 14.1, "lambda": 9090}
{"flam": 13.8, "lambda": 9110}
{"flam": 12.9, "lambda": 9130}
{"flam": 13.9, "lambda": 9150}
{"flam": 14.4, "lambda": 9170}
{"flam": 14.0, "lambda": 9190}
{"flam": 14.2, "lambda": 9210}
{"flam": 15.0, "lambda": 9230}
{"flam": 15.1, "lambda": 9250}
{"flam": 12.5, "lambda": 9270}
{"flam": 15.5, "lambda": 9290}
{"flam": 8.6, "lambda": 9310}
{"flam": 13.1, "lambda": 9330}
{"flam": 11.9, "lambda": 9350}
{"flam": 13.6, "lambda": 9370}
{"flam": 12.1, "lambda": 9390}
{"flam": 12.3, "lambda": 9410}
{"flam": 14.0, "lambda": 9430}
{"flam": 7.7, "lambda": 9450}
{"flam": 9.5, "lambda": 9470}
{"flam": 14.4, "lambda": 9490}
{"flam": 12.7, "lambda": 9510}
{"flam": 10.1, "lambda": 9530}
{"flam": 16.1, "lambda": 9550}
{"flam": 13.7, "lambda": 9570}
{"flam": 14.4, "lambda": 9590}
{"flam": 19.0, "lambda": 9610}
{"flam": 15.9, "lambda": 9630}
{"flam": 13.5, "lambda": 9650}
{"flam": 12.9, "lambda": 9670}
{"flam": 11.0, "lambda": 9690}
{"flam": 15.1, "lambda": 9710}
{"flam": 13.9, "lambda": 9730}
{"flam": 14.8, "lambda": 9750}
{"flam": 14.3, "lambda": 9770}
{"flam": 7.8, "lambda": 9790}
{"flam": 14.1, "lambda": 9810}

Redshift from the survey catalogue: 0.29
